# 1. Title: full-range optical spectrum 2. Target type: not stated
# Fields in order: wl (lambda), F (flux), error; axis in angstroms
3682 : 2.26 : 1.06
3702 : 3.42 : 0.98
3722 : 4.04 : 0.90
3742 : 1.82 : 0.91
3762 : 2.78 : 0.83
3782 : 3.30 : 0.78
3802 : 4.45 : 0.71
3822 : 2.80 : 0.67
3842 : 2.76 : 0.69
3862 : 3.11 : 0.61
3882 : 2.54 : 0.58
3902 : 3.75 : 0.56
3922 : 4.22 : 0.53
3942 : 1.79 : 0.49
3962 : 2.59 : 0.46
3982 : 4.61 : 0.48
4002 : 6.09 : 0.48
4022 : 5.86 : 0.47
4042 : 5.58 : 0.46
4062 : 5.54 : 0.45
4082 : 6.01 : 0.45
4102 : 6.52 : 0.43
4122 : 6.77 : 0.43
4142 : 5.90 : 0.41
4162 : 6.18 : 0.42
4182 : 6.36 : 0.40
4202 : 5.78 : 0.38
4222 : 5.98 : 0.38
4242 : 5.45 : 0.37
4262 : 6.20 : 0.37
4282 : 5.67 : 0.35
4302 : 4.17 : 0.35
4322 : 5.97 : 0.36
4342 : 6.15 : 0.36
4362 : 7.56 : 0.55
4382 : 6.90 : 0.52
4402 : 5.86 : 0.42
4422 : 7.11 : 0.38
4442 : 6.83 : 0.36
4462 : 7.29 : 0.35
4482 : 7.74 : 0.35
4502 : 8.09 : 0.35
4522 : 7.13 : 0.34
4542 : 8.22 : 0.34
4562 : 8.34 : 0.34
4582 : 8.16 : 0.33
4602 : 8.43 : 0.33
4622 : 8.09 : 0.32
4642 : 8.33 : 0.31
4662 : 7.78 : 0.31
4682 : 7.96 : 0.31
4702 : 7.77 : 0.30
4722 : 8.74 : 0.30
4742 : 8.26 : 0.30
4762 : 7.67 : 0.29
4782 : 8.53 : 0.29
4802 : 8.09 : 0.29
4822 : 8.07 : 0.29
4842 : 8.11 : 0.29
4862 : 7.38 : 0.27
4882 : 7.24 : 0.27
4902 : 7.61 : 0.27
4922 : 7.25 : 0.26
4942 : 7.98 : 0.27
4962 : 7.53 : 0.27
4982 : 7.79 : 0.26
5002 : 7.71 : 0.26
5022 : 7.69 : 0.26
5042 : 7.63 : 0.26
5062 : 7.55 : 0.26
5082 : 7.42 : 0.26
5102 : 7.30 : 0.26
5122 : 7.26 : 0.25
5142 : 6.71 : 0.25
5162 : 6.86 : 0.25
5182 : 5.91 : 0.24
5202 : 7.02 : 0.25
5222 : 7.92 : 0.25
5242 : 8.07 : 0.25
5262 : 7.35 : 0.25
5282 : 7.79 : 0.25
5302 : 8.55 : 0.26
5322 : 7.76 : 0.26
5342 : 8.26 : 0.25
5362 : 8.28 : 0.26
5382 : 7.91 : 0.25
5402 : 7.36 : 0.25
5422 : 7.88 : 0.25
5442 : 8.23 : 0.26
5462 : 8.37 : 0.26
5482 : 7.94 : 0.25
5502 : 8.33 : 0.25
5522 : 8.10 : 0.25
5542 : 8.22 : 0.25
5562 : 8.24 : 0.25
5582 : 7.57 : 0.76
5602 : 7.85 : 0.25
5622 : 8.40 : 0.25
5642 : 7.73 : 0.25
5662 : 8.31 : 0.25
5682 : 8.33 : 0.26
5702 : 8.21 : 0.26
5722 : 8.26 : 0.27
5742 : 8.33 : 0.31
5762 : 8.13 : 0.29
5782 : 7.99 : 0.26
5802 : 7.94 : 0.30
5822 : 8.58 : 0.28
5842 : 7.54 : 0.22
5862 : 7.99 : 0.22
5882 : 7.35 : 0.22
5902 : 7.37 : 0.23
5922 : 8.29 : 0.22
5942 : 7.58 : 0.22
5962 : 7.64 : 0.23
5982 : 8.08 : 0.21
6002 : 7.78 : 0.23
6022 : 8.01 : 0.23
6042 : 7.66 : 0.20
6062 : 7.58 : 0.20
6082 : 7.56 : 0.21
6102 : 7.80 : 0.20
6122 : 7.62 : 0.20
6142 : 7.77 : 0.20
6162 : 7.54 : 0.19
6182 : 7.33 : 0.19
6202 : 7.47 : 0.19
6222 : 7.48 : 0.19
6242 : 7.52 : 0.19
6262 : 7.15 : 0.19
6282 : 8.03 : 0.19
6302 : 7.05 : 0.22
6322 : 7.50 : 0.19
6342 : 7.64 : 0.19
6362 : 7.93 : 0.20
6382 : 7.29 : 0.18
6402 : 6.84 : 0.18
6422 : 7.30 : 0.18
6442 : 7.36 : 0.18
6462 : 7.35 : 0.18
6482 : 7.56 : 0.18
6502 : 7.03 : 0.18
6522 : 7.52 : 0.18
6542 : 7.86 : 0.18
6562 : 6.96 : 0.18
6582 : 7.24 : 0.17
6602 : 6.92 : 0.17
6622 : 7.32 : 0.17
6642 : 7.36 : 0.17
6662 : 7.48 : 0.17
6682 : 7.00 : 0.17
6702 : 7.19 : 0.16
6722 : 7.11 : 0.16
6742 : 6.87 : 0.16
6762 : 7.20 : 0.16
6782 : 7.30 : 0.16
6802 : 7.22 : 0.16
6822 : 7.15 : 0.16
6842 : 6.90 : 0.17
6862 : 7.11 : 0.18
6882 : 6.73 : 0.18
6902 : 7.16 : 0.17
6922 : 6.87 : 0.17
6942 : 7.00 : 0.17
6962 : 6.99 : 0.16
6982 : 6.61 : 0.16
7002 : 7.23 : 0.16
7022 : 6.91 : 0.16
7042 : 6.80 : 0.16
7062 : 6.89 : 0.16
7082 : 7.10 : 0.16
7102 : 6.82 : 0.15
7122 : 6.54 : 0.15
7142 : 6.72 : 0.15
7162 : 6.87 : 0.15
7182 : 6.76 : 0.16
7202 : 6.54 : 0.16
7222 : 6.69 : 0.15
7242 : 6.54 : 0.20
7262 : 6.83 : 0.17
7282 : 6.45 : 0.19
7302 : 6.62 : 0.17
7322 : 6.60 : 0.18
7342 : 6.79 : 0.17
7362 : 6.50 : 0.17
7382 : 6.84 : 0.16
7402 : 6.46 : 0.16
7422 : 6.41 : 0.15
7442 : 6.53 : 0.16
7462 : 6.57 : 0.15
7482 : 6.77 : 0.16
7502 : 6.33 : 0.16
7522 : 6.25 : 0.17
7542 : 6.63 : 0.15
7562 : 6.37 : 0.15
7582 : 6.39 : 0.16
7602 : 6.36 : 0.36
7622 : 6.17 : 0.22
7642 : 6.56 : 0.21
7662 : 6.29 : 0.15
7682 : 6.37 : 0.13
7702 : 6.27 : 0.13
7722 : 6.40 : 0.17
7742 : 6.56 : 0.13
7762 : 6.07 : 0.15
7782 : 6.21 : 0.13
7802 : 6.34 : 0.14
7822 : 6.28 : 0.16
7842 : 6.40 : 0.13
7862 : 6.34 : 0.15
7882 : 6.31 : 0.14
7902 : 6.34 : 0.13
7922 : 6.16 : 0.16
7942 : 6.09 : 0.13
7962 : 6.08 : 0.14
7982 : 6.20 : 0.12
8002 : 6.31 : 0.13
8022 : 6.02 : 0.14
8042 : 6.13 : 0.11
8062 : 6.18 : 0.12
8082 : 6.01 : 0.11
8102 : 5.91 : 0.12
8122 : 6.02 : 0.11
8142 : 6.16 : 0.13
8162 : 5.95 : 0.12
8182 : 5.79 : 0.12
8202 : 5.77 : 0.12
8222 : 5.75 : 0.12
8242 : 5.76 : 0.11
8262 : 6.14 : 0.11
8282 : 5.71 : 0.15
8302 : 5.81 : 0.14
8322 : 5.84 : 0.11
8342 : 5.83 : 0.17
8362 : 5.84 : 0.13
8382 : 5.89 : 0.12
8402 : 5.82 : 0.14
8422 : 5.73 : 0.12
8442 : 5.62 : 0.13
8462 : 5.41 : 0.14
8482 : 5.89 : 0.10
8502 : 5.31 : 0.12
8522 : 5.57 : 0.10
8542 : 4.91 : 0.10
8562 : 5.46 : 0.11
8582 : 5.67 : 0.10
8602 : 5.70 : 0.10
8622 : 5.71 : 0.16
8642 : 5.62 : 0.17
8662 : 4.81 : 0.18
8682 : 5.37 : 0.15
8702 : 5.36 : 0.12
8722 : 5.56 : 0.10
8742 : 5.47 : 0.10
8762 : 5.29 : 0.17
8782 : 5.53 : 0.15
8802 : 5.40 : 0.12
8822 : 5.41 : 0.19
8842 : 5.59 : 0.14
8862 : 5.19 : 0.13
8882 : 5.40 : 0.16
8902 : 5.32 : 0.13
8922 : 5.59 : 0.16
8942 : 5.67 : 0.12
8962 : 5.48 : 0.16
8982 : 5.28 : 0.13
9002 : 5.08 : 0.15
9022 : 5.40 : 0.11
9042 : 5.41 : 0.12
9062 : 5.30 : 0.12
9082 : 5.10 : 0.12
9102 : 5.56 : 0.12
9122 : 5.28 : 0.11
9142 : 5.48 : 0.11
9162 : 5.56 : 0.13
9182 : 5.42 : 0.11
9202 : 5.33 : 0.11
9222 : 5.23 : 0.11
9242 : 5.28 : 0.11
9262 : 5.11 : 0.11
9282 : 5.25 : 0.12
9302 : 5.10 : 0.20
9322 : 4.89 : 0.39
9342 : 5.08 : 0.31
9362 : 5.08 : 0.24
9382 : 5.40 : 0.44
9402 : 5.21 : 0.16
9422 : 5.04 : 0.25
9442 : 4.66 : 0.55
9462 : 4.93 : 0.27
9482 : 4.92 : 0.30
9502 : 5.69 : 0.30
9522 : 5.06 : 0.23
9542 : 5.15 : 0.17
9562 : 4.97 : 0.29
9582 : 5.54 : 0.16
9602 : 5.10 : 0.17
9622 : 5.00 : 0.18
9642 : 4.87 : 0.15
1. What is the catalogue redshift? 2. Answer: 0.00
